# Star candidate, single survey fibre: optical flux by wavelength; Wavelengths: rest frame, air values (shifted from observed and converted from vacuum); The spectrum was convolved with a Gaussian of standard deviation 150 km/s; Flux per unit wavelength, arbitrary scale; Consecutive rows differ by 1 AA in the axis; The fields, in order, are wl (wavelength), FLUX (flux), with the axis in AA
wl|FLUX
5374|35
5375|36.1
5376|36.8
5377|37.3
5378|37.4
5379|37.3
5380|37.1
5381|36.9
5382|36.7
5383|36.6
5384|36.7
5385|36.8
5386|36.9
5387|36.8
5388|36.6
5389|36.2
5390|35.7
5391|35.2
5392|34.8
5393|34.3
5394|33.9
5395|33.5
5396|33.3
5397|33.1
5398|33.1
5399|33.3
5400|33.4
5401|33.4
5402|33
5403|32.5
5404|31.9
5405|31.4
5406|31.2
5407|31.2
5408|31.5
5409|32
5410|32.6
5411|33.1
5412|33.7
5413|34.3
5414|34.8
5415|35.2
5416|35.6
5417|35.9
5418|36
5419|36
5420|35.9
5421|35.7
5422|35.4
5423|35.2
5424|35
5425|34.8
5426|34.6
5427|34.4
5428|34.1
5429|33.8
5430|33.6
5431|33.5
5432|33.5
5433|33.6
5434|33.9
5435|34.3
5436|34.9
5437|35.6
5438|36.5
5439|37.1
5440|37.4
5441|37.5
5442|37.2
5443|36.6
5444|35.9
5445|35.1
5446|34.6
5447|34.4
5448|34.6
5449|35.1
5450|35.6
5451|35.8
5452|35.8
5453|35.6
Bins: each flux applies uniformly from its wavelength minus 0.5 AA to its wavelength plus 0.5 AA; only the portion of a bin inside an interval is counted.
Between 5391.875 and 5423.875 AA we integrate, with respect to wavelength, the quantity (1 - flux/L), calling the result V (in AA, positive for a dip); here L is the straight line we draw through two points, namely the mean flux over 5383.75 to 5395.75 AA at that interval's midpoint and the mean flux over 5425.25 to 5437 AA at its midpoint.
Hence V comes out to 1.0 AA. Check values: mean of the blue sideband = 35.5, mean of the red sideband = 34.1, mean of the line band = 33.8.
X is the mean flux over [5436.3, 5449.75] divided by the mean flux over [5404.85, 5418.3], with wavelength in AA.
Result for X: 1.1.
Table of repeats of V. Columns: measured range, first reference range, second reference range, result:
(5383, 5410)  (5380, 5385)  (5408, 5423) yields 1.5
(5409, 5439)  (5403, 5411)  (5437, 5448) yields -0.7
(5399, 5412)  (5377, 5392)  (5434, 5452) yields 1.4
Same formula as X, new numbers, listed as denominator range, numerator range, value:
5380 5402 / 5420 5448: 1.00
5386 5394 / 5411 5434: 0.97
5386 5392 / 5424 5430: 0.95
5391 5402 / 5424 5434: 1.01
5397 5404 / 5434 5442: 1.09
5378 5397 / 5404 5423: 0.95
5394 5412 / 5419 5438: 1.06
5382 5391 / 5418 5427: 0.97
